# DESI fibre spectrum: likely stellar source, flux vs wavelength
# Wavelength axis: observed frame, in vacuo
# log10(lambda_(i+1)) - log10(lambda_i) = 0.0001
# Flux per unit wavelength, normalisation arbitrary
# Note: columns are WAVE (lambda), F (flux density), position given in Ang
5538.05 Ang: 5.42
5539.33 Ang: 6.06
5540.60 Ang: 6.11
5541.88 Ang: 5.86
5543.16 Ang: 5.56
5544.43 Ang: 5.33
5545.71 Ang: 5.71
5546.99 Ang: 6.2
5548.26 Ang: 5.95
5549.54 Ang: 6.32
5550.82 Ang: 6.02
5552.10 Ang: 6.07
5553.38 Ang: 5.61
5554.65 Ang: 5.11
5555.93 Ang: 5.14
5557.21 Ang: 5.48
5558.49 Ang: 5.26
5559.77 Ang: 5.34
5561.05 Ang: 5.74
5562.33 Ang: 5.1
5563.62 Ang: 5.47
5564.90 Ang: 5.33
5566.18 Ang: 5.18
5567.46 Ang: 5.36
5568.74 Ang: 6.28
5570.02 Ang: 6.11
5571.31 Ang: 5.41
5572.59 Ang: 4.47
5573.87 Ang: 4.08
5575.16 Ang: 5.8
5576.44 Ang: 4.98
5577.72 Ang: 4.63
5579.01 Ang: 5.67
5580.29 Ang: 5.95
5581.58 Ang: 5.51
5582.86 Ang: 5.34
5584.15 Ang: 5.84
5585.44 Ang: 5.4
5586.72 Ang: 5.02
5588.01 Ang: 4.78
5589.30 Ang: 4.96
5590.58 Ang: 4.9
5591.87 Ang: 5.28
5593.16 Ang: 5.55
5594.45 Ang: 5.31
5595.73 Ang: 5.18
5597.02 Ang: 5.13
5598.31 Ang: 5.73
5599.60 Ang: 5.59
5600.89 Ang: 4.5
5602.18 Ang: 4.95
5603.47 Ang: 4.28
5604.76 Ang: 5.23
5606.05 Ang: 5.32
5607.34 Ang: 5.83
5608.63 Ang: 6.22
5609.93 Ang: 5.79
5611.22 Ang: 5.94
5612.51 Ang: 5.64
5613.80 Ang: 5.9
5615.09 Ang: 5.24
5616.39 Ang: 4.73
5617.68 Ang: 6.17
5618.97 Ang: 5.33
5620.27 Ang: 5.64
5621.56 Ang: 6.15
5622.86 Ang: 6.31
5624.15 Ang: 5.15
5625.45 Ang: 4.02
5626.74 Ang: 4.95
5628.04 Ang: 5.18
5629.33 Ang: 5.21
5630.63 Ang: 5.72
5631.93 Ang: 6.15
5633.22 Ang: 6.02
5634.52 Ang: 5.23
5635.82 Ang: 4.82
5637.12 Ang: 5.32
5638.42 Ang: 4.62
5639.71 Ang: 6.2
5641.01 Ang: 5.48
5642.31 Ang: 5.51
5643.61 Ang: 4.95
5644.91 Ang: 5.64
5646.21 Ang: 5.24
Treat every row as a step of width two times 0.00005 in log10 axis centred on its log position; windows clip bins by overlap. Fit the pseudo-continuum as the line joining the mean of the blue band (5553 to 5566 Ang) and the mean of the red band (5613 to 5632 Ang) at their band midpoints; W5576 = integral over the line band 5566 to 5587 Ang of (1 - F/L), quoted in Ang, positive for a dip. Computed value 0.0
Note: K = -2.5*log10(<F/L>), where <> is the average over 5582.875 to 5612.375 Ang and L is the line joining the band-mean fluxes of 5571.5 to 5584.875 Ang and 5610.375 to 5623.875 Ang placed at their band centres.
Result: 0.031 mag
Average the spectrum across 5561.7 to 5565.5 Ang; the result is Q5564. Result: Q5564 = 5.29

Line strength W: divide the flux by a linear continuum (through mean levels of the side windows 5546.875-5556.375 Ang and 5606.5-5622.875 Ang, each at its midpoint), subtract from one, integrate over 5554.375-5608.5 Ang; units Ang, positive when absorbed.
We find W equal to 4.5 Ang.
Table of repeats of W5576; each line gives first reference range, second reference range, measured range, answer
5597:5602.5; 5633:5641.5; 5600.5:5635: -1.1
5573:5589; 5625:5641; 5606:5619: -1.0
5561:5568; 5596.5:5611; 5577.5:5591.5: 0.1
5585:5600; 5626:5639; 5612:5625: -0.8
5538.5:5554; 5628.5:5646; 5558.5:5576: 1.3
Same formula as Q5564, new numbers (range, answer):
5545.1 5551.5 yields 6.04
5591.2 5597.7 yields 5.29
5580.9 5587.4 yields 5.42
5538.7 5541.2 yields 6.1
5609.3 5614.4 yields 5.82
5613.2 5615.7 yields 5.57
